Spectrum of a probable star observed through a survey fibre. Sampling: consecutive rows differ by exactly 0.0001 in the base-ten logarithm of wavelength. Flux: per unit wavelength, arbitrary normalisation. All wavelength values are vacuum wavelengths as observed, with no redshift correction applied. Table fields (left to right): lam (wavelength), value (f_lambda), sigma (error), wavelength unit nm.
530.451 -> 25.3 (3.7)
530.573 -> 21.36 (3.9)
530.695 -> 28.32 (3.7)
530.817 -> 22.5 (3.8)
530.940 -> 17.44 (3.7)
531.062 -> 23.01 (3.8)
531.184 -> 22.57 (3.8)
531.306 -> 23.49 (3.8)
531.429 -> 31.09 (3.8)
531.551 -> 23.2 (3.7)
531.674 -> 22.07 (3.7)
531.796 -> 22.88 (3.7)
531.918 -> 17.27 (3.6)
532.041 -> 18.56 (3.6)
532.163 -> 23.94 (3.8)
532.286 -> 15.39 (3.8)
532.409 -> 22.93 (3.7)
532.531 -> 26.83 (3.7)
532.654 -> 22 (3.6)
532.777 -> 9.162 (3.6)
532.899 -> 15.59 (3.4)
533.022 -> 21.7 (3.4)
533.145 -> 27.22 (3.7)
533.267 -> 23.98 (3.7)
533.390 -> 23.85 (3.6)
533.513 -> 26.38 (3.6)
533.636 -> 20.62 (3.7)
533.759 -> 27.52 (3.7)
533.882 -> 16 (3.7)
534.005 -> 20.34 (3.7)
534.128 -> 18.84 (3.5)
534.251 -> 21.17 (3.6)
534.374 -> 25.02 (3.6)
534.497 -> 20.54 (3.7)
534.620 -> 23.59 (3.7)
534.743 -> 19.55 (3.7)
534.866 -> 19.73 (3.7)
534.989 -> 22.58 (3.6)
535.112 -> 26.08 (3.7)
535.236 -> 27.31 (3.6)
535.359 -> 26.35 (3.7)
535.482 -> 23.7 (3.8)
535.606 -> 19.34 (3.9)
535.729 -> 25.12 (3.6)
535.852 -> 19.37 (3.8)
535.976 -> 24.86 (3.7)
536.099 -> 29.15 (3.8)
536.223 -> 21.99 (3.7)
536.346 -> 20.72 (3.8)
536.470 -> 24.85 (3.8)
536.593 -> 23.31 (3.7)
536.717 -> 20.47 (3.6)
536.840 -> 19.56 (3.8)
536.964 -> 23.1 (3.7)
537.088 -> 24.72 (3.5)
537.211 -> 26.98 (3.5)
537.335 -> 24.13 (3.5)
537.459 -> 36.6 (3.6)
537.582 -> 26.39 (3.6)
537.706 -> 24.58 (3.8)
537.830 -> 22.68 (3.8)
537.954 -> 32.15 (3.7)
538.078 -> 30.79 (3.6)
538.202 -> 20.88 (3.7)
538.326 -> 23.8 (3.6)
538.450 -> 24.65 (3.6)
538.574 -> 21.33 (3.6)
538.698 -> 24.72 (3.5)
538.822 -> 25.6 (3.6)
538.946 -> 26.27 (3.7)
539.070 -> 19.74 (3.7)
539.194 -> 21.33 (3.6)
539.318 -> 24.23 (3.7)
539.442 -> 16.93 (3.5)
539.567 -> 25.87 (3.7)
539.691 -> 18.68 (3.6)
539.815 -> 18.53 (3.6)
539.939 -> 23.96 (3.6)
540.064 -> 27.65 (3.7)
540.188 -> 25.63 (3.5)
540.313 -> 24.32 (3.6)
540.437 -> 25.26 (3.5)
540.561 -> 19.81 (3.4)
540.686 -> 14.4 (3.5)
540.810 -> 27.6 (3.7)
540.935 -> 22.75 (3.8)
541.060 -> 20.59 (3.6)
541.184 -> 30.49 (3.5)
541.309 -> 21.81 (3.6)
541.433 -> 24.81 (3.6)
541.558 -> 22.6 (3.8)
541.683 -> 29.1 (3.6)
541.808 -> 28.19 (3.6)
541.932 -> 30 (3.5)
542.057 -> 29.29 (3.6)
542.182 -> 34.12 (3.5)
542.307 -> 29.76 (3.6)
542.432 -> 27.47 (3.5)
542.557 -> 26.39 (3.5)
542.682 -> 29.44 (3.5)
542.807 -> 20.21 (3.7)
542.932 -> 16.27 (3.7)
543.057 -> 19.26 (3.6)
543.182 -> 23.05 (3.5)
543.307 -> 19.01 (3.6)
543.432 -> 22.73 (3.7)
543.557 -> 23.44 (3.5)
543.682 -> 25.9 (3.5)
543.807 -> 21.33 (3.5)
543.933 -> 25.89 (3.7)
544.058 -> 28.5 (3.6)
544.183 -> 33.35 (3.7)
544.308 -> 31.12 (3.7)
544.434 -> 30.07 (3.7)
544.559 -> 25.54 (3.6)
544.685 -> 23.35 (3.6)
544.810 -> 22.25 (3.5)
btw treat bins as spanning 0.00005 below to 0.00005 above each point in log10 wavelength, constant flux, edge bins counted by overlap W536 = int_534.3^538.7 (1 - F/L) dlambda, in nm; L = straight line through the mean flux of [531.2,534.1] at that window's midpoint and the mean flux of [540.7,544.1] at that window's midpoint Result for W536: -0.21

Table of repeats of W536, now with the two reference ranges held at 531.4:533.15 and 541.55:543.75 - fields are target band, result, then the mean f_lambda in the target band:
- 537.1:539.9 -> -0.10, 24.4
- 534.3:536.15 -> -0.10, 23.4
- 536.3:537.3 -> -0.01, 23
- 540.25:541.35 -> 0.07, 23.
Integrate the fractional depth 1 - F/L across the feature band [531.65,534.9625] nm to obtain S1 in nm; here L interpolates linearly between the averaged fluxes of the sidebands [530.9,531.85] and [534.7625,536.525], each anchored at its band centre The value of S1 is 0.32 nm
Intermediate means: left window 23.4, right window 23.5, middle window 21.2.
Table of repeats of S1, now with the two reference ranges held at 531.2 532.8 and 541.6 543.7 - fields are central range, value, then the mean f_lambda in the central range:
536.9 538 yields -0.14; 26.7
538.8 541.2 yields 0.17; 22.8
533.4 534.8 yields 0.04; 21.9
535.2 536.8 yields -0.02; 23.5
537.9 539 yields -0.07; 25.5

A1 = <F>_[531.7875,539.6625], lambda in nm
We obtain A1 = 23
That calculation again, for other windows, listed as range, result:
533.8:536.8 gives 22.5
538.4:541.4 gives 23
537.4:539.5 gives 24.9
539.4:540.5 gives 23.1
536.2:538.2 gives 25.1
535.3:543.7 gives 24.2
